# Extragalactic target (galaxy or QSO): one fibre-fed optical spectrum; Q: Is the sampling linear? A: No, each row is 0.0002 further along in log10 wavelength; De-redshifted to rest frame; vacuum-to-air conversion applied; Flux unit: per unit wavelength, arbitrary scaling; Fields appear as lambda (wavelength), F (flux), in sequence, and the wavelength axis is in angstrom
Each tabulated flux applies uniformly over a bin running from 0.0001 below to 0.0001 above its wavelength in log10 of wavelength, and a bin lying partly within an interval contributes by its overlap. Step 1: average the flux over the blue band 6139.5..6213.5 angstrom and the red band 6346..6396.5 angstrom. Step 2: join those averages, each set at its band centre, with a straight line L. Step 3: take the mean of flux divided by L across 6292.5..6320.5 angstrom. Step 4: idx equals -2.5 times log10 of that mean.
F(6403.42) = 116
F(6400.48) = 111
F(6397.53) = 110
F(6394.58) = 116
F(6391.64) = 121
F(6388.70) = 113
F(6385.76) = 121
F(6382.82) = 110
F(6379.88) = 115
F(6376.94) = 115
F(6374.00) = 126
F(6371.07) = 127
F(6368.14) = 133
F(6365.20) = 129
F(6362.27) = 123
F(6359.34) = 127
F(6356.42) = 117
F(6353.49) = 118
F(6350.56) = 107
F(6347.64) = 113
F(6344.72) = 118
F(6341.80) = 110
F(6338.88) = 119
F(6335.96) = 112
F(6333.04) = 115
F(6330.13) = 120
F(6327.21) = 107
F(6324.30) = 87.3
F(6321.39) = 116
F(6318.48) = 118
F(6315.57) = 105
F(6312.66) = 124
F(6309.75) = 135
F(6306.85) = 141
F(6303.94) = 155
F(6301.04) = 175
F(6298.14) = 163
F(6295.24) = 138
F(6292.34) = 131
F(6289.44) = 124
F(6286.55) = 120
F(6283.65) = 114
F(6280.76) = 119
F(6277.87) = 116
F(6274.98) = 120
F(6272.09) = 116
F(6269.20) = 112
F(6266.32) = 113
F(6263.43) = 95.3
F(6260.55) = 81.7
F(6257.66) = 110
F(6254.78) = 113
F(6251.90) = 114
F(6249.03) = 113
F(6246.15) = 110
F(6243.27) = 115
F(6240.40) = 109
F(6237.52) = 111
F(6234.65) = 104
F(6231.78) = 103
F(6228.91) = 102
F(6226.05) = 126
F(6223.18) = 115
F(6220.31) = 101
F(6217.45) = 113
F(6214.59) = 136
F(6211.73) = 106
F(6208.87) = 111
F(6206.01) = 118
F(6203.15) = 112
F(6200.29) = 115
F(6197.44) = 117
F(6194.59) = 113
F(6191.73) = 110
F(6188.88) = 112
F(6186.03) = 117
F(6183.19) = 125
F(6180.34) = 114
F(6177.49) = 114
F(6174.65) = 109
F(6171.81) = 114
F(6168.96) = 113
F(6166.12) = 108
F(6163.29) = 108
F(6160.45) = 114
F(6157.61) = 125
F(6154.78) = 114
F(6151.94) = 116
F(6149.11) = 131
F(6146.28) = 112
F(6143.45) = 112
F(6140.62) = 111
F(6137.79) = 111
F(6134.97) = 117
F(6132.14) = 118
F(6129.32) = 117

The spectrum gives -0.18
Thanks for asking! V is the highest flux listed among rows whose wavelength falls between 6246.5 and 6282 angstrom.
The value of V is 120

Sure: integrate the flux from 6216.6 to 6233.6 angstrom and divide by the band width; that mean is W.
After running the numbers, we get 110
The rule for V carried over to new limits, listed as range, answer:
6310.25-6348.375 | 124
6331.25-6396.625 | 133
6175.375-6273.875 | 136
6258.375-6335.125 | 175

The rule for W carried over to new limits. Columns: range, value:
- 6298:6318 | 140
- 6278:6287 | 117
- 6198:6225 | 114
